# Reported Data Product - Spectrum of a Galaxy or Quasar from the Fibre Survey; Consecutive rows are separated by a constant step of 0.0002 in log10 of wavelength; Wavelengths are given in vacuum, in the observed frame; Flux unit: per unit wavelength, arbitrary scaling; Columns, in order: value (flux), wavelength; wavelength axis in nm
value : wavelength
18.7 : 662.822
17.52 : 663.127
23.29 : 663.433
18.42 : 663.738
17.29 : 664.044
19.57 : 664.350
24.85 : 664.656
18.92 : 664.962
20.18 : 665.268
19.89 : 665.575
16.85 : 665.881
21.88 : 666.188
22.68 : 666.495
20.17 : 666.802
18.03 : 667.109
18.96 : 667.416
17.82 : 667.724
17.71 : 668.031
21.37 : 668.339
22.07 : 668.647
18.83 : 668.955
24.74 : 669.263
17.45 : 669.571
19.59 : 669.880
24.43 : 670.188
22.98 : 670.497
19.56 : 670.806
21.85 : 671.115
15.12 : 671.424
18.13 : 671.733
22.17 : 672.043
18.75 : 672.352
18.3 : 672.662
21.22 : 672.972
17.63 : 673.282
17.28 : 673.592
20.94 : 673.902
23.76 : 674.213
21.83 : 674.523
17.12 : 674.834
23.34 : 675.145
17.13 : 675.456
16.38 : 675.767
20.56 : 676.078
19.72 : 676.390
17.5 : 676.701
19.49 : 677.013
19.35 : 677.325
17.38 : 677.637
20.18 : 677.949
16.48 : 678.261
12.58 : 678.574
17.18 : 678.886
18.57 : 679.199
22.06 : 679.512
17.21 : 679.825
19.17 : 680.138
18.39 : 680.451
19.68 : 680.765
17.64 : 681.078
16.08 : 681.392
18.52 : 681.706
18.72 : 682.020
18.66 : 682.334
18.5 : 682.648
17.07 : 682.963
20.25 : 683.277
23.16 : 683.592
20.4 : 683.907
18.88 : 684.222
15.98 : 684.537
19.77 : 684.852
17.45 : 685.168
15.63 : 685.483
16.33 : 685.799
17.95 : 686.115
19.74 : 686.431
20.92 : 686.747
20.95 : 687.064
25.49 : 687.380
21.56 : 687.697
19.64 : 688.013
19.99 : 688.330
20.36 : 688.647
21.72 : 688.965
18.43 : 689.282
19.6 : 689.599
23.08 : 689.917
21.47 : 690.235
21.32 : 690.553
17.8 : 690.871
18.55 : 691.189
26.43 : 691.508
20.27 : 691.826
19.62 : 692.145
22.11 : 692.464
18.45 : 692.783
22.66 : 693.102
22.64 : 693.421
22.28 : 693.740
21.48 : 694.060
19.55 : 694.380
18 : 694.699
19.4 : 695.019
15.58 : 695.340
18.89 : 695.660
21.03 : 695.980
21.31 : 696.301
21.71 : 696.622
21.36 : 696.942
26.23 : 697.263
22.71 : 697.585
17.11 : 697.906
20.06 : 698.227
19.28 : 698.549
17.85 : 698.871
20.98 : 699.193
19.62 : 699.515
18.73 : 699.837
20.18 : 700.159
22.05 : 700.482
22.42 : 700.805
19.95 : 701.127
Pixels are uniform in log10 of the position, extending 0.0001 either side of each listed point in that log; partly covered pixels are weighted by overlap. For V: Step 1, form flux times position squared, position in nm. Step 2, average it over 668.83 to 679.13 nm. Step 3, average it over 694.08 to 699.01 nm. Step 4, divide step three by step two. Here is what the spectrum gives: 1.11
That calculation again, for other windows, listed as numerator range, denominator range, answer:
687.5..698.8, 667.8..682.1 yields 1.13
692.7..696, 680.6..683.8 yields 1.10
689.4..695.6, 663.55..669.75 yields 1.11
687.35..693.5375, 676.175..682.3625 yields 1.19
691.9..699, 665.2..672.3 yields 1.10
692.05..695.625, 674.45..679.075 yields 1.15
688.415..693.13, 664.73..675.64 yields 1.10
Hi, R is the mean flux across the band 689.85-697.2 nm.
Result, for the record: 20.7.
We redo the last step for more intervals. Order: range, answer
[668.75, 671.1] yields 21.1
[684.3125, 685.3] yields 17.8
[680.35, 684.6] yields 18.8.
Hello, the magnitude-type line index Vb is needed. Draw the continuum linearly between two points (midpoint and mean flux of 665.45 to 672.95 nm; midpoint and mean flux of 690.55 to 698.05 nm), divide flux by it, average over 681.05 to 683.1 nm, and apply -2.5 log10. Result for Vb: 0.14 mag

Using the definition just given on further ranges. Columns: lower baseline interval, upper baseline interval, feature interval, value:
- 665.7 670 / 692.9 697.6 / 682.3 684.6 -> 0.07 mag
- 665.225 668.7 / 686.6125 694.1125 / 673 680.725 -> 0.08 mag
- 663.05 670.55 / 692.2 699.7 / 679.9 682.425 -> 0.11 mag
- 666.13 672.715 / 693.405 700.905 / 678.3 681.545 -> 0.14 mag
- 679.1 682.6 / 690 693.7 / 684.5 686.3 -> 0.14 mag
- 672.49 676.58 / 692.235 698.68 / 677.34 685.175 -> 0.08 mag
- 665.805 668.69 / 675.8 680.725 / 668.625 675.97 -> -0.05 mag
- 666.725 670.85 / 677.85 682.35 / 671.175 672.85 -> 0.05 mag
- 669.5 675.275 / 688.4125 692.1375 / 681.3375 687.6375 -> 0.08 mag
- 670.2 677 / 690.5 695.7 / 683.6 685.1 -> 0.05 mag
